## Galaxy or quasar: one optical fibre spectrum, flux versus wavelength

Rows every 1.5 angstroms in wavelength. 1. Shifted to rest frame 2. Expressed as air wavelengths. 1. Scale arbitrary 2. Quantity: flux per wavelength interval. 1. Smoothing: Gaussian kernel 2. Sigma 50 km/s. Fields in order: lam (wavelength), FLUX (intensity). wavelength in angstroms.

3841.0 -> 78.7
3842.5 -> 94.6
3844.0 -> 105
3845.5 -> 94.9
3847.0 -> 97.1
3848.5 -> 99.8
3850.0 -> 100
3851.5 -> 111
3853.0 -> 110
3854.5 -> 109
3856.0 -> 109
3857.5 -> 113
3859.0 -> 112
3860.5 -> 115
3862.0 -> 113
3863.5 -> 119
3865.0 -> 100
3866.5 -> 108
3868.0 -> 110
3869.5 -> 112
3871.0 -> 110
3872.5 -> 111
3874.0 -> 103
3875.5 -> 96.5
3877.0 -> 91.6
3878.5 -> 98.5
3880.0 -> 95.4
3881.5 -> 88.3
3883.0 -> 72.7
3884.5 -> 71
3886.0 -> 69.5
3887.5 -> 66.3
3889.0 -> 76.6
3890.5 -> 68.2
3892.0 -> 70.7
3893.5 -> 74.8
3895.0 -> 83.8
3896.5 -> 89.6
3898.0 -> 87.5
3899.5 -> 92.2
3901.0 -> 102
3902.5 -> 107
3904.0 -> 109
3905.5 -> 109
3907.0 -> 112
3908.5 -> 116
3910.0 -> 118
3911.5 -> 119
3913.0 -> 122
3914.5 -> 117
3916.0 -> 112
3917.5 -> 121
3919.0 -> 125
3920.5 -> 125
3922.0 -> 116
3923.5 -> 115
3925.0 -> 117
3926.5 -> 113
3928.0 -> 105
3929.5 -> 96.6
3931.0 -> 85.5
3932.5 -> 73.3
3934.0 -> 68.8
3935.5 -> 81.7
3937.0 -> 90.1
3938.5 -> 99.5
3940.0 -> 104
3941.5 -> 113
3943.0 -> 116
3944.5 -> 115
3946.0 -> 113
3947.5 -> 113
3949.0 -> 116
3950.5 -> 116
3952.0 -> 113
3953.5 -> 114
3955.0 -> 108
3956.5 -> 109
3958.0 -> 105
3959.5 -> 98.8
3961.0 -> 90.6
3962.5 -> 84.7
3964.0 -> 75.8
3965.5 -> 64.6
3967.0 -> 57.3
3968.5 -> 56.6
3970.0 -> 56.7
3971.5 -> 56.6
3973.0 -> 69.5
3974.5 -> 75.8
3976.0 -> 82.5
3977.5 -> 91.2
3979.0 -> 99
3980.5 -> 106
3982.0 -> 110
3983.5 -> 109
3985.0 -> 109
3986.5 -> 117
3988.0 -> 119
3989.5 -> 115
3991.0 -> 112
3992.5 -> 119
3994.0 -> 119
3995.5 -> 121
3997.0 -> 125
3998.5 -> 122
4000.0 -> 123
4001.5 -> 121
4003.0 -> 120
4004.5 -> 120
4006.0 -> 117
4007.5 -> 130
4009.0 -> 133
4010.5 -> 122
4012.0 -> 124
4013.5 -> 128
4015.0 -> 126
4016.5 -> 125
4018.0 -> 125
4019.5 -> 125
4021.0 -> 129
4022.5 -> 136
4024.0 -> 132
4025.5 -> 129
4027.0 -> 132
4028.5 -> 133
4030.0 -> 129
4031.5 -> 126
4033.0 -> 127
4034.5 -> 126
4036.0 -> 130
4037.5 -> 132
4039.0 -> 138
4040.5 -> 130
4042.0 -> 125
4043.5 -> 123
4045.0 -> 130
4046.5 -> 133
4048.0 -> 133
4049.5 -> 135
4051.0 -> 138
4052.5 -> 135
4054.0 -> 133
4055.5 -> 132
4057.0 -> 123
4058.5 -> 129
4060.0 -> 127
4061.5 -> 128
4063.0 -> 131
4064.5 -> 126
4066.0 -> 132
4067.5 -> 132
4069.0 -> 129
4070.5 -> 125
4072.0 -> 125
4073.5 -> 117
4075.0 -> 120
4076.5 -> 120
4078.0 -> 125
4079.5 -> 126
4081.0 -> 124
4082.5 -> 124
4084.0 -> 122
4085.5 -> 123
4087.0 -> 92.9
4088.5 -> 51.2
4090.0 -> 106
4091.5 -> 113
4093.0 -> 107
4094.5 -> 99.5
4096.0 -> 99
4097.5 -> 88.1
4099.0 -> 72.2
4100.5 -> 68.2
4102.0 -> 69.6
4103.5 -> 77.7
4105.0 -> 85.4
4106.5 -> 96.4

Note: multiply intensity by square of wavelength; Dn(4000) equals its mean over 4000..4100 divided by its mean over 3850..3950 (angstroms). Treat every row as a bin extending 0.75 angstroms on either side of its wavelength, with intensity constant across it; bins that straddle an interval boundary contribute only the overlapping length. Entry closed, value 1.30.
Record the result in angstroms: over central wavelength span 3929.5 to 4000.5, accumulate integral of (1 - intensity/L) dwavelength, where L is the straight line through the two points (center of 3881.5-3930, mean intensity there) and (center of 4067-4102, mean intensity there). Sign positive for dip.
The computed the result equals 2.8 angstroms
